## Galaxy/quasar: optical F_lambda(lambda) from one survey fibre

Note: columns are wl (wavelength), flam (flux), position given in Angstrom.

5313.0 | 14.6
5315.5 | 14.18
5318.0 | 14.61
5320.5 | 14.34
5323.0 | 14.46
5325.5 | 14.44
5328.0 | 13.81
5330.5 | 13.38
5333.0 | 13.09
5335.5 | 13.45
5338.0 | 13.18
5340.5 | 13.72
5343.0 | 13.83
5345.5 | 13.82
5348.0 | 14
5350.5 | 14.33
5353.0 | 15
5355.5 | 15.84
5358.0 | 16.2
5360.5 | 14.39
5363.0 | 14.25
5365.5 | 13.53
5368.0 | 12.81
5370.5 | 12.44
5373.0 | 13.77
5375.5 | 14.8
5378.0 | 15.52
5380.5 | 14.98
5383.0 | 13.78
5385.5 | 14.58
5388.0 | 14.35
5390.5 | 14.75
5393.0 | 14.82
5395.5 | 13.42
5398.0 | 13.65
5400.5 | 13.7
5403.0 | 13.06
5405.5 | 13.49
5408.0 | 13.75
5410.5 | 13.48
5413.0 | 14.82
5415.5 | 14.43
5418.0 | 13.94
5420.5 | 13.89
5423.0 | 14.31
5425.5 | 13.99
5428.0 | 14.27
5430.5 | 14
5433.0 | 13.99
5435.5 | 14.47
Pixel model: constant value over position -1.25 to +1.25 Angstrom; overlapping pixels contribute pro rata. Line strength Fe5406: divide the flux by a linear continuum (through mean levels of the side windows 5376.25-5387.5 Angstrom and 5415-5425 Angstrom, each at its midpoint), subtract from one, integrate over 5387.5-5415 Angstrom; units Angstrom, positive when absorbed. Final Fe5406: 0.9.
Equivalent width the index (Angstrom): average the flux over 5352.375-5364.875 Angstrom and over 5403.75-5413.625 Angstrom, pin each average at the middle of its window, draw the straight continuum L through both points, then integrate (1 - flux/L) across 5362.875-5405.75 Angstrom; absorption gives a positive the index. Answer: 1.2 Angstrom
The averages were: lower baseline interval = 15.1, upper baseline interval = 13.8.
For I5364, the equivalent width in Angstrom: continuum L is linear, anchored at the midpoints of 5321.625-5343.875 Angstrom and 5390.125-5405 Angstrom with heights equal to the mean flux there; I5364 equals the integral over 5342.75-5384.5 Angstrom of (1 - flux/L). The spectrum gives -1.69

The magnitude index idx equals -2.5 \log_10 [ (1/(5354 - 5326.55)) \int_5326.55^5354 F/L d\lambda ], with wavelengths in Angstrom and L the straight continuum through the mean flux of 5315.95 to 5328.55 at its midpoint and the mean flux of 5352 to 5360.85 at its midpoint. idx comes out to 0.088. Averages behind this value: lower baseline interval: 14.4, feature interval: 13.8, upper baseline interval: 15.5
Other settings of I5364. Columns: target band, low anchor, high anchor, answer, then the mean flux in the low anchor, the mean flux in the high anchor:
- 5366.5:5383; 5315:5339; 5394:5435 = -0.15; 13.9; 13.9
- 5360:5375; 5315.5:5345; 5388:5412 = 0.32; 13.9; 13.8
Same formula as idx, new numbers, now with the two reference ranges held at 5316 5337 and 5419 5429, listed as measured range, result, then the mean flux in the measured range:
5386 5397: -0.02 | 14.3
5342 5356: -0.03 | 14.4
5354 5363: -0.10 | 15.3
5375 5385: -0.05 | 14.8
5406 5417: 0.00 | 14.1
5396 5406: 0.05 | 13.5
